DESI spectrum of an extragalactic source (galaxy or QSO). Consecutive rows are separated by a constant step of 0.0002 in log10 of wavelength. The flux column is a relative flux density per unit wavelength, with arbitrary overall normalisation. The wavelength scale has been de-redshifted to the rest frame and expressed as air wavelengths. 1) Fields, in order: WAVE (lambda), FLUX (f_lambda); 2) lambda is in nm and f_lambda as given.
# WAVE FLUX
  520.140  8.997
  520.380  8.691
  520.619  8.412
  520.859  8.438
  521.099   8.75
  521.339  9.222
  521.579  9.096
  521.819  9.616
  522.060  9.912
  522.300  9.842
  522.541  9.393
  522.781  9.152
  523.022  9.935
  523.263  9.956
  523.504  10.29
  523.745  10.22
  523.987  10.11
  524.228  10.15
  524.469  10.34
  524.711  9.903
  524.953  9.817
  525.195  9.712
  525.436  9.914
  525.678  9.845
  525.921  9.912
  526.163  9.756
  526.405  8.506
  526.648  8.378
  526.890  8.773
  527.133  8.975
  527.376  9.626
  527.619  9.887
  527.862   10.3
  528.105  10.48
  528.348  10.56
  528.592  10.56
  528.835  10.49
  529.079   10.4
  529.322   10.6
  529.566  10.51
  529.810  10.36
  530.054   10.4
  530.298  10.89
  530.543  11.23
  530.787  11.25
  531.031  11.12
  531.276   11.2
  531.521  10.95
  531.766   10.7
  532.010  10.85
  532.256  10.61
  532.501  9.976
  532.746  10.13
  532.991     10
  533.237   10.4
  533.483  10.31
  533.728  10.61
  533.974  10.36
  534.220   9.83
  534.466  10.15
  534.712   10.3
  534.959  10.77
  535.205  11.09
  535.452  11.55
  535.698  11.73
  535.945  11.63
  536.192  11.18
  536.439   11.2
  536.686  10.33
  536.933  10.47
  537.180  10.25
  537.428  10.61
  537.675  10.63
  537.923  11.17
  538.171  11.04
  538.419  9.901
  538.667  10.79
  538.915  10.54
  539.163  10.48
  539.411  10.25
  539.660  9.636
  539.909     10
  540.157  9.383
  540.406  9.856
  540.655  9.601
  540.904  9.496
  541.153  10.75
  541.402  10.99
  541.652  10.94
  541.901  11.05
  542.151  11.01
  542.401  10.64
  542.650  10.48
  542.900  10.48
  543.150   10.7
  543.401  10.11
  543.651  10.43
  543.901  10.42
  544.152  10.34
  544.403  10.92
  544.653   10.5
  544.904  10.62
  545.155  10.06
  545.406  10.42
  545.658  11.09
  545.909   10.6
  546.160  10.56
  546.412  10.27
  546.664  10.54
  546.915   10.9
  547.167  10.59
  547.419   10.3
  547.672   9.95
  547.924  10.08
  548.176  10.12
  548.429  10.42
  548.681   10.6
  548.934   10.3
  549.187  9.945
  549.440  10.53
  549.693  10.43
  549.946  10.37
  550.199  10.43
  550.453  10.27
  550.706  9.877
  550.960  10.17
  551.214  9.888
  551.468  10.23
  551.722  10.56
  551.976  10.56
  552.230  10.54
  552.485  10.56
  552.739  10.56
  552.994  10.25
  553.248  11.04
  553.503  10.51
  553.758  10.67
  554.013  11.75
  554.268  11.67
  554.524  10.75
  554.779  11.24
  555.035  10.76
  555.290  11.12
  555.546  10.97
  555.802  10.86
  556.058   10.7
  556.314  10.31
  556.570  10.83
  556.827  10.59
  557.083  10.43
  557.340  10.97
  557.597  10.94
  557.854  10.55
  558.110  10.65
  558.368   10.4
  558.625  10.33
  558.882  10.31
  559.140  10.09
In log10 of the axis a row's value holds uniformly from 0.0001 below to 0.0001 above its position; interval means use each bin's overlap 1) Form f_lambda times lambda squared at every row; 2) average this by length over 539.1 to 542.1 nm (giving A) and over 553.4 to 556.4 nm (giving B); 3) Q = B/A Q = 1.13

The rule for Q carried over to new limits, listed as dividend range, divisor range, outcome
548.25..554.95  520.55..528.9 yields 1.20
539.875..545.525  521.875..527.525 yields 1.15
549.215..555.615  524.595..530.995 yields 1.16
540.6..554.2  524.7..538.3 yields 1.07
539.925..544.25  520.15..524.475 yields 1.18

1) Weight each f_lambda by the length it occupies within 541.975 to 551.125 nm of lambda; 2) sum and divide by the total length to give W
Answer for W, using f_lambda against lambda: 10.4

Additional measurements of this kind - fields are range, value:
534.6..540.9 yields 10.6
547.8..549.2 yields 10.3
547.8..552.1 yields 10.3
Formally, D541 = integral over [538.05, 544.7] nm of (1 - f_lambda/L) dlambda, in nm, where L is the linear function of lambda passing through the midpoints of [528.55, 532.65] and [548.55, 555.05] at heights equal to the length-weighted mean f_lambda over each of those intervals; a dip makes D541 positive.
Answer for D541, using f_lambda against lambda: 0.15 nm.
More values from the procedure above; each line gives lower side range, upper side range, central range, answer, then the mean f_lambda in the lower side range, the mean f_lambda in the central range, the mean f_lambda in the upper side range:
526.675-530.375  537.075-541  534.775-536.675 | -0.189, 10.1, 11.2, 10.2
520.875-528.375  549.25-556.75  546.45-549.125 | 0.022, 9.66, 10.4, 10.6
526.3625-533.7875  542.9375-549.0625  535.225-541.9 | -0.120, 10.3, 10.6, 10.5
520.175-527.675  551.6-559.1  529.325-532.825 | -0.343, 9.49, 10.7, 10.7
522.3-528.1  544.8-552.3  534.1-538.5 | -0.331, 9.71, 10.8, 10.4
